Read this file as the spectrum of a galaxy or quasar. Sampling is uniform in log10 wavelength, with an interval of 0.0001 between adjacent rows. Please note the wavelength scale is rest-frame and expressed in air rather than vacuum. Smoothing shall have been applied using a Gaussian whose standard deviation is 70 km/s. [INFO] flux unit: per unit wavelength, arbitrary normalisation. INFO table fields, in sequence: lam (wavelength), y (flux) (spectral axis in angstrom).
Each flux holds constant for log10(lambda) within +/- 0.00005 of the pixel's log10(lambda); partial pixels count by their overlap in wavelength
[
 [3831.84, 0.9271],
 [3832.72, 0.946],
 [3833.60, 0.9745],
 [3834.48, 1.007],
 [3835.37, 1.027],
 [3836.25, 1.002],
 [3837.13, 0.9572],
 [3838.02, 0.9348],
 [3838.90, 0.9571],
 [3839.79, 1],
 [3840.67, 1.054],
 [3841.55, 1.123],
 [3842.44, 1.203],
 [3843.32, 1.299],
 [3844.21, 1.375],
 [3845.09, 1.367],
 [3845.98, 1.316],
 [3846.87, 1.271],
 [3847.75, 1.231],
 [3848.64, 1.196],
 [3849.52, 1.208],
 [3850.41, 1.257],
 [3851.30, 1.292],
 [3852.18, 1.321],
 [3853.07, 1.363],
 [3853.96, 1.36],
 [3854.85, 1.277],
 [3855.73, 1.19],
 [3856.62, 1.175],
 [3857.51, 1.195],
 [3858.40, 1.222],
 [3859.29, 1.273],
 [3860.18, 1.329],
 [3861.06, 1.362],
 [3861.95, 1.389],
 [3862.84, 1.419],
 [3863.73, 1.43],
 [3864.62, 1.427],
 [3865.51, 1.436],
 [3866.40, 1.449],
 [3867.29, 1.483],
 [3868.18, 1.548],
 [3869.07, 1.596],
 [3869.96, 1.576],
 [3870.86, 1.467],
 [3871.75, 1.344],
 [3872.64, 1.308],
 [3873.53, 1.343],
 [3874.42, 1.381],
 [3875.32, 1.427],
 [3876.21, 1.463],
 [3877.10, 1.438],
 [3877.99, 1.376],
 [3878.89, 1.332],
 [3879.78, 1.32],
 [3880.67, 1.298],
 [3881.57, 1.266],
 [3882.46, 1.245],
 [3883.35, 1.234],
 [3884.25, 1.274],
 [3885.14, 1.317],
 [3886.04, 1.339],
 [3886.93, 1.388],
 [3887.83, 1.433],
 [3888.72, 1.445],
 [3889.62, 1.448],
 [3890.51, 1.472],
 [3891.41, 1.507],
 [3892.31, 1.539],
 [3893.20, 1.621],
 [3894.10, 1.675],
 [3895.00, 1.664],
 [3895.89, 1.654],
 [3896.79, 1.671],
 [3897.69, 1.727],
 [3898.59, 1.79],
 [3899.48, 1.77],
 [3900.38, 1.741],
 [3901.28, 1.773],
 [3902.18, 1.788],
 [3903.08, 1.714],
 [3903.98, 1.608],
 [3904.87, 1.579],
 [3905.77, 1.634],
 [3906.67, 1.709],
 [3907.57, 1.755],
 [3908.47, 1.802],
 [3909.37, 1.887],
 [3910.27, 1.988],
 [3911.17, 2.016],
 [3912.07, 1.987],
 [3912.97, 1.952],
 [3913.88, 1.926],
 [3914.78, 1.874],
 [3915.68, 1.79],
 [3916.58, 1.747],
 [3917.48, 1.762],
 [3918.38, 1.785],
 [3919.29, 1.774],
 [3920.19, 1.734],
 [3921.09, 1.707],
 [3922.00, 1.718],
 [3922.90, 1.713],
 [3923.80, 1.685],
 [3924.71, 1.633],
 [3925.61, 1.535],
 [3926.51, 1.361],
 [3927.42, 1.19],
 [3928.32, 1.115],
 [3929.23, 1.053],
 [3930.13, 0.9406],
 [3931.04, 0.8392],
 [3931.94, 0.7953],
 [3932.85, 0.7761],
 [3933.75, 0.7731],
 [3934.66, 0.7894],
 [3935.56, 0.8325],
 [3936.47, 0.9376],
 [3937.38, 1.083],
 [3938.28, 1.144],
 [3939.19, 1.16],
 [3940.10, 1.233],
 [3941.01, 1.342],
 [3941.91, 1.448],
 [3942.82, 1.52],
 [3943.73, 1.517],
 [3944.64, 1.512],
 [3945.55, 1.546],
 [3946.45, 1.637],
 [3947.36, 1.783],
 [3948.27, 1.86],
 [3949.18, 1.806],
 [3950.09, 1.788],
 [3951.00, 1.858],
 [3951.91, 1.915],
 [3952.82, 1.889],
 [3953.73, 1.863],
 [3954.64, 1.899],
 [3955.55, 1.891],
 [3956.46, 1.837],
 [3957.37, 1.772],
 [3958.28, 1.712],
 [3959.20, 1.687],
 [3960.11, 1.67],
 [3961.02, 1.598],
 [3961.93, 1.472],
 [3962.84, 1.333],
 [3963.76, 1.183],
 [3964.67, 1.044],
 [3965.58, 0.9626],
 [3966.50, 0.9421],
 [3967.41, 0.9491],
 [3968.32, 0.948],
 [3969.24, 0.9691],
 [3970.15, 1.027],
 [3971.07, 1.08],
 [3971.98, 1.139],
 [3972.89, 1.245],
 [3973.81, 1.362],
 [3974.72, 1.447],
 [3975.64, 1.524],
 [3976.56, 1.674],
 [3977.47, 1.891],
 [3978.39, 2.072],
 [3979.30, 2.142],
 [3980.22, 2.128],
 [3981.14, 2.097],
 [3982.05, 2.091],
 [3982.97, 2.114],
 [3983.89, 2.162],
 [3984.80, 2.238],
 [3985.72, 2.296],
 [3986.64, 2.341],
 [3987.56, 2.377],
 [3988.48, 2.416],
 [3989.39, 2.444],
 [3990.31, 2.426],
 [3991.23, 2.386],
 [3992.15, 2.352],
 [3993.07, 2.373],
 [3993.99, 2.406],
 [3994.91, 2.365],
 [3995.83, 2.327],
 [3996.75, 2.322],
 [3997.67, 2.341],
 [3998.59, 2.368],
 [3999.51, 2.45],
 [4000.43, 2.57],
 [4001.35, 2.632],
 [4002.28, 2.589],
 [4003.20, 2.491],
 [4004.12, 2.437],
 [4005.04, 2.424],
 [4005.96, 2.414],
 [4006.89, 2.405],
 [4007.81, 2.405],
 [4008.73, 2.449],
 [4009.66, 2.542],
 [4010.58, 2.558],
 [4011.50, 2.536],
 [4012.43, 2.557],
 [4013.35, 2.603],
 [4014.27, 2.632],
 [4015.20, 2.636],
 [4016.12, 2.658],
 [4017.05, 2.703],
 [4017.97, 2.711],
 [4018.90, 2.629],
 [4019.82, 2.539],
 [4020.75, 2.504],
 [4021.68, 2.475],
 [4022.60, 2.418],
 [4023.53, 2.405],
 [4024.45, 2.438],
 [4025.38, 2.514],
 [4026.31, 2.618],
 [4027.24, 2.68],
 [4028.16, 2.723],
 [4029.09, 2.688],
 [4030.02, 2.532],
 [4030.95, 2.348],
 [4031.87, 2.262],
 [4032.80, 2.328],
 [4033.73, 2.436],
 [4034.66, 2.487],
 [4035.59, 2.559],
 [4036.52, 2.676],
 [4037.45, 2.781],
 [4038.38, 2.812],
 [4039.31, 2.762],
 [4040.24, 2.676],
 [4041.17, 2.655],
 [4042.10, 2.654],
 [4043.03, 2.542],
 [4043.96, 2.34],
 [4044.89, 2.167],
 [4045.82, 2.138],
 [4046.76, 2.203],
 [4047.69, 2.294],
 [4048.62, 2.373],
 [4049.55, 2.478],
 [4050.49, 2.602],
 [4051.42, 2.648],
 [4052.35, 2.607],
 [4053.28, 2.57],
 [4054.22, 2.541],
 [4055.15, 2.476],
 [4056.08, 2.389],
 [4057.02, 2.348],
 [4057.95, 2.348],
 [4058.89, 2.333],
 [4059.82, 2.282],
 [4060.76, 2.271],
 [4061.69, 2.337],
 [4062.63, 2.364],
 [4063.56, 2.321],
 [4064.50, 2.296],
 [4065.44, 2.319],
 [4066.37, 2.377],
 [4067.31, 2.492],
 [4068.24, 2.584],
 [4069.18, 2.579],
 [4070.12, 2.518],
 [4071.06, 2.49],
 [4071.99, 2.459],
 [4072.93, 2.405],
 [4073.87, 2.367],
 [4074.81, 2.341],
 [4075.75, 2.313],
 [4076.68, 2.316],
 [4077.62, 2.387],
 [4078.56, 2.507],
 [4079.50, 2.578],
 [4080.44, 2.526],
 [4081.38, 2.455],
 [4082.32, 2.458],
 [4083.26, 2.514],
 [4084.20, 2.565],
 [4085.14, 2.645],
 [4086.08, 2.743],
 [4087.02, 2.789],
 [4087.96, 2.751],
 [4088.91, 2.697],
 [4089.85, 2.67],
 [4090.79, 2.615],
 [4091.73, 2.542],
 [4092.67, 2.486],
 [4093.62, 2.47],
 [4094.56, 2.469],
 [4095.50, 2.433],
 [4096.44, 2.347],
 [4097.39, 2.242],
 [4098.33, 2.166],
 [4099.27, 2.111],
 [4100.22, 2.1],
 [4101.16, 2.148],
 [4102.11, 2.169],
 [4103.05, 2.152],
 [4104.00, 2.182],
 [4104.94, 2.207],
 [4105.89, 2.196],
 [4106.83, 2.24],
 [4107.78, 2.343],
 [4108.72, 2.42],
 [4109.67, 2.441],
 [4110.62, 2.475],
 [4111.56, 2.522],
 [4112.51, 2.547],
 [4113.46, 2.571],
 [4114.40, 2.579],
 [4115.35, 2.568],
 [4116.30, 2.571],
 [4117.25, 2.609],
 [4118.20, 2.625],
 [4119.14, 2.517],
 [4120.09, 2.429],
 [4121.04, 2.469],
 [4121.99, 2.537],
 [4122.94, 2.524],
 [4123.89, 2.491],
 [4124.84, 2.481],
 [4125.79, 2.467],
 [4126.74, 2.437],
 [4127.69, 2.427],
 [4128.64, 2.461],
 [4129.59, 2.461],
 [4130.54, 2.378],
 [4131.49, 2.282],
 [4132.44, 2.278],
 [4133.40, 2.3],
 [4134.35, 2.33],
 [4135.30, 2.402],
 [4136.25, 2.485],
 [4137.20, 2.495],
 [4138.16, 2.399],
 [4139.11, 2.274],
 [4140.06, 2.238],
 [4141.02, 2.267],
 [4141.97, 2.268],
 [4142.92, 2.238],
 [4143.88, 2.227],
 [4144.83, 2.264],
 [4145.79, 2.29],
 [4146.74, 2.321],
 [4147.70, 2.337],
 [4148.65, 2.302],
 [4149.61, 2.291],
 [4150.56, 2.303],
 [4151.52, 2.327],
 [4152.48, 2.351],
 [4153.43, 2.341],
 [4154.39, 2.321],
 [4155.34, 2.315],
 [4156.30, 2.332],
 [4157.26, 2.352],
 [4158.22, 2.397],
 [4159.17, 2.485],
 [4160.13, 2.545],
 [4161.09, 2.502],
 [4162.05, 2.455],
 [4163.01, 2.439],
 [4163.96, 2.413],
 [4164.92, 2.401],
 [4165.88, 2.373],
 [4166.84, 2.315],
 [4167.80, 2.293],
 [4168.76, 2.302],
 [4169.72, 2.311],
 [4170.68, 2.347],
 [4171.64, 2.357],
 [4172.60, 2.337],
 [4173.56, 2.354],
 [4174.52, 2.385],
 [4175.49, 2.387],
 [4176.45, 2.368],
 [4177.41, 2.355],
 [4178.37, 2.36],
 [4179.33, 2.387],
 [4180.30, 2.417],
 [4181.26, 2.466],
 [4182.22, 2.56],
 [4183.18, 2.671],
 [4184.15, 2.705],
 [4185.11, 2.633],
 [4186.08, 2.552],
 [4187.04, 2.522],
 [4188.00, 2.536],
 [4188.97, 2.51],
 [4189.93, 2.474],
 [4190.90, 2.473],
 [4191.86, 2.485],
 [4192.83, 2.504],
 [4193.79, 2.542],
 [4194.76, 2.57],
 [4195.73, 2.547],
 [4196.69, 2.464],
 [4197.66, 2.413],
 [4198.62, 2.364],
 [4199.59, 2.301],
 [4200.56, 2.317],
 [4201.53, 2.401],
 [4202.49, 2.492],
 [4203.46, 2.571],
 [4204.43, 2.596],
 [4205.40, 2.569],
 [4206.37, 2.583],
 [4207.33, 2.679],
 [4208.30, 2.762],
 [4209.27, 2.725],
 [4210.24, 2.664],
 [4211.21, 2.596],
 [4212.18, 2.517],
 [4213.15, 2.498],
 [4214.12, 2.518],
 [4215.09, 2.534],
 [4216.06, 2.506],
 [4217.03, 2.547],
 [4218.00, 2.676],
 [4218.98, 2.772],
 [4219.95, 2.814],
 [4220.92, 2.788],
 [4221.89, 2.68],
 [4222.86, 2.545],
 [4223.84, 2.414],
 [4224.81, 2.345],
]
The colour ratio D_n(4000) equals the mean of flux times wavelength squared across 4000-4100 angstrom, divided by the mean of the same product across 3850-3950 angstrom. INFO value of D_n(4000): 1.83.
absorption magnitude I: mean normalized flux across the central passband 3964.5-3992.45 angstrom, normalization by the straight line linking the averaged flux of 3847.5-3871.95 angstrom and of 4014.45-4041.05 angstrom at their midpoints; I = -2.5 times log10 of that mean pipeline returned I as 0.26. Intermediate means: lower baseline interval 1.35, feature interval 1.76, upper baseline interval 2.57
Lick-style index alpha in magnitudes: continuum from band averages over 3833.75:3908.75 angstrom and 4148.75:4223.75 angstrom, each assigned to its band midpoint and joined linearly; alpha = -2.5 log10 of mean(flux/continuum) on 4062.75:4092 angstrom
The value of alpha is -0.19 mag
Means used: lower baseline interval 1.39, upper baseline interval 2.48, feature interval 2.5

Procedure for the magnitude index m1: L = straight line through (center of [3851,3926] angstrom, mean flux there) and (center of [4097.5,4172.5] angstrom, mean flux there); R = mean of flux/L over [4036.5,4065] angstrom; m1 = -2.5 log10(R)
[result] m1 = -0.18 mag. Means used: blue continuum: 1.54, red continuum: 2.37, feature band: 2.46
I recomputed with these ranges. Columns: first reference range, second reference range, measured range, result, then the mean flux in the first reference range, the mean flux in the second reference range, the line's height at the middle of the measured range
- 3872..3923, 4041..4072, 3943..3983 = 0.221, 1.61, 2.42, 1.94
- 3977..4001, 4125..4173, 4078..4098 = -0.094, 2.29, 2.36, 2.33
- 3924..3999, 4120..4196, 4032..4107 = -0.189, 1.63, 2.41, 2.06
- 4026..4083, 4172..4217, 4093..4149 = 0.050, 2.47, 2.5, 2.48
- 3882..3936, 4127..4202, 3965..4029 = -0.189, 1.53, 2.4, 1.83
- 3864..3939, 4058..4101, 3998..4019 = -0.225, 1.49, 2.44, 2.06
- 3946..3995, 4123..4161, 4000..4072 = -0.244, 1.77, 2.36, 2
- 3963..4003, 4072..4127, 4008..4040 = -0.217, 1.91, 2.45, 2.1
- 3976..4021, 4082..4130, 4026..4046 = -0.058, 2.39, 2.45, 2.41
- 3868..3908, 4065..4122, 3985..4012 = -0.202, 1.51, 2.45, 2.01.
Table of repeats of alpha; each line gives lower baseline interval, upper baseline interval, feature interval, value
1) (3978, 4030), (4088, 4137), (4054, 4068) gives 0.03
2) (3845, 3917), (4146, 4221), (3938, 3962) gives 0.05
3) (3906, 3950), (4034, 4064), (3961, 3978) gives 0.42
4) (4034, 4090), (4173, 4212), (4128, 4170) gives 0.07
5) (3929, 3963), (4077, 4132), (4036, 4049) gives -0.22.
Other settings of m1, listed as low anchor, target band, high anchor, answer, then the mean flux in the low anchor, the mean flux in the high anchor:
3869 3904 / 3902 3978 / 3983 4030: 0.26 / 1.49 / 2.48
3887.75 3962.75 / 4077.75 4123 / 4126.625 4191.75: -0.13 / 1.57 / 2.39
